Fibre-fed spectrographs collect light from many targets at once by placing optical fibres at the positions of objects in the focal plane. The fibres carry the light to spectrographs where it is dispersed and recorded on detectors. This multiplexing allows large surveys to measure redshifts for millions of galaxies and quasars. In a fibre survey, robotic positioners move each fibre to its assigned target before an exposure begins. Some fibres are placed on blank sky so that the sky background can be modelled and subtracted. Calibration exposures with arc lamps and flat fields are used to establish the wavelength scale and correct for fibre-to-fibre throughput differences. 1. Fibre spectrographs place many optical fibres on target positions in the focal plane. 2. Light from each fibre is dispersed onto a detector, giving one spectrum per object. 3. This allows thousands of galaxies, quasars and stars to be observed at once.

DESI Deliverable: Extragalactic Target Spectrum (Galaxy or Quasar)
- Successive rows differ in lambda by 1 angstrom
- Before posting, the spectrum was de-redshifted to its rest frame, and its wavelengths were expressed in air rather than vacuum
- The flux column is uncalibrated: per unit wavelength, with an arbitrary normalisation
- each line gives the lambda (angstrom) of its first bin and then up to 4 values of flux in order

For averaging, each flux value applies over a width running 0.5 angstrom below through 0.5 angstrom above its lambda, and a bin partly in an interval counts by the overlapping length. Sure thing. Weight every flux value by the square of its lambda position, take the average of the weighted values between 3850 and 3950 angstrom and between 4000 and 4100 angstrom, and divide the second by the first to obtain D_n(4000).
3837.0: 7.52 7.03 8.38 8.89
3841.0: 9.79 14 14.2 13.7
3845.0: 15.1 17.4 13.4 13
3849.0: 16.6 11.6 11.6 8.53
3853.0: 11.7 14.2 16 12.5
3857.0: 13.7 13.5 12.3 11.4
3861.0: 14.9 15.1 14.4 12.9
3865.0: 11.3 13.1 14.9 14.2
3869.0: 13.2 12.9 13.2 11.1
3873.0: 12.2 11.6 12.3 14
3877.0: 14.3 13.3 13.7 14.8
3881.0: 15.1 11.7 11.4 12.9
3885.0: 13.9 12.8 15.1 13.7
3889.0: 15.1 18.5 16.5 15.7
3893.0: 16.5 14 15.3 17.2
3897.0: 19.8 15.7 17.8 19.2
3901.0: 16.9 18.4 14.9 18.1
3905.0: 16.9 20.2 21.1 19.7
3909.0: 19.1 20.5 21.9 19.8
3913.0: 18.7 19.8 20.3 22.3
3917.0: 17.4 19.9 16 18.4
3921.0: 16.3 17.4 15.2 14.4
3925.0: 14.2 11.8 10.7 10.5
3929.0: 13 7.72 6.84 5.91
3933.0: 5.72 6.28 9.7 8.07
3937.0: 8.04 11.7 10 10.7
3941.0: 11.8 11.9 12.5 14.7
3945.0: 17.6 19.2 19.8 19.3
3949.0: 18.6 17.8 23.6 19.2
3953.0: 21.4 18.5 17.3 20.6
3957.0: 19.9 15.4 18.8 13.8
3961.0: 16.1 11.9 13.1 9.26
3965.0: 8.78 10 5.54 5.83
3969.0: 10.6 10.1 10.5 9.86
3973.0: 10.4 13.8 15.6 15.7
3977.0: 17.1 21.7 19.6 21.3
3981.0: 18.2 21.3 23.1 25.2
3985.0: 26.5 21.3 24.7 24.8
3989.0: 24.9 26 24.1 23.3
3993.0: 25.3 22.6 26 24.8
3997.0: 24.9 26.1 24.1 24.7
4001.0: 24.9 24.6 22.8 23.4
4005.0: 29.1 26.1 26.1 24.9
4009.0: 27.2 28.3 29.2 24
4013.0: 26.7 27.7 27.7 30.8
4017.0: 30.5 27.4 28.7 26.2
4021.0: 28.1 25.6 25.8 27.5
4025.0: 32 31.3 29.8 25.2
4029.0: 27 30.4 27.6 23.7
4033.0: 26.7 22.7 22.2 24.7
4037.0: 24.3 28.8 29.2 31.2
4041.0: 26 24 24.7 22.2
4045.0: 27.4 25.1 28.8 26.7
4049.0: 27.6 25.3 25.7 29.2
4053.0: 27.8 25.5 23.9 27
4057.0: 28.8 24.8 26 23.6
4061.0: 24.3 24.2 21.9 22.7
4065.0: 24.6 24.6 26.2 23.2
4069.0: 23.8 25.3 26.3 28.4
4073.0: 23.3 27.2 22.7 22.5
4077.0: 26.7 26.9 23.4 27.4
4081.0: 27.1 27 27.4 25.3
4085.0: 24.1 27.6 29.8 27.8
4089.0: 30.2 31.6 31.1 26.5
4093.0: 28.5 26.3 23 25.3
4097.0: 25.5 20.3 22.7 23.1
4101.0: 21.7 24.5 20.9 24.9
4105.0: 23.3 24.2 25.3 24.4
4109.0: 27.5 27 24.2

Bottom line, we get 1.9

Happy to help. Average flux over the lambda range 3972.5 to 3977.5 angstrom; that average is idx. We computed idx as 14.5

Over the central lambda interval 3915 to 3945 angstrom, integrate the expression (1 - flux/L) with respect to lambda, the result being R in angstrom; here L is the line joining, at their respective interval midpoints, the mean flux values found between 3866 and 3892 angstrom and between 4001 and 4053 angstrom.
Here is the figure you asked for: 9.0 angstrom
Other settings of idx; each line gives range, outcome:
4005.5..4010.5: 26.5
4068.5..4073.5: 25.4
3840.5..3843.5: 12.7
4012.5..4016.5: 28.2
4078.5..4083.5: 26.5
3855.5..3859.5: 13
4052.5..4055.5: 25.7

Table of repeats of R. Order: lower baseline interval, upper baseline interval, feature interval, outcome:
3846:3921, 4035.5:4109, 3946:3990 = 6.3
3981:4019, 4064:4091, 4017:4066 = -0.9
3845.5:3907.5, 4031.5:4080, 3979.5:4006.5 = -3.2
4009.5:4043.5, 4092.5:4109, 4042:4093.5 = -1.2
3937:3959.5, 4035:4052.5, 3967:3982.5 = 4.0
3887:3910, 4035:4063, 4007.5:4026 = -2.8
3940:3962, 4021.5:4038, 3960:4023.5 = 3.1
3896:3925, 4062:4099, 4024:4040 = -2.4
